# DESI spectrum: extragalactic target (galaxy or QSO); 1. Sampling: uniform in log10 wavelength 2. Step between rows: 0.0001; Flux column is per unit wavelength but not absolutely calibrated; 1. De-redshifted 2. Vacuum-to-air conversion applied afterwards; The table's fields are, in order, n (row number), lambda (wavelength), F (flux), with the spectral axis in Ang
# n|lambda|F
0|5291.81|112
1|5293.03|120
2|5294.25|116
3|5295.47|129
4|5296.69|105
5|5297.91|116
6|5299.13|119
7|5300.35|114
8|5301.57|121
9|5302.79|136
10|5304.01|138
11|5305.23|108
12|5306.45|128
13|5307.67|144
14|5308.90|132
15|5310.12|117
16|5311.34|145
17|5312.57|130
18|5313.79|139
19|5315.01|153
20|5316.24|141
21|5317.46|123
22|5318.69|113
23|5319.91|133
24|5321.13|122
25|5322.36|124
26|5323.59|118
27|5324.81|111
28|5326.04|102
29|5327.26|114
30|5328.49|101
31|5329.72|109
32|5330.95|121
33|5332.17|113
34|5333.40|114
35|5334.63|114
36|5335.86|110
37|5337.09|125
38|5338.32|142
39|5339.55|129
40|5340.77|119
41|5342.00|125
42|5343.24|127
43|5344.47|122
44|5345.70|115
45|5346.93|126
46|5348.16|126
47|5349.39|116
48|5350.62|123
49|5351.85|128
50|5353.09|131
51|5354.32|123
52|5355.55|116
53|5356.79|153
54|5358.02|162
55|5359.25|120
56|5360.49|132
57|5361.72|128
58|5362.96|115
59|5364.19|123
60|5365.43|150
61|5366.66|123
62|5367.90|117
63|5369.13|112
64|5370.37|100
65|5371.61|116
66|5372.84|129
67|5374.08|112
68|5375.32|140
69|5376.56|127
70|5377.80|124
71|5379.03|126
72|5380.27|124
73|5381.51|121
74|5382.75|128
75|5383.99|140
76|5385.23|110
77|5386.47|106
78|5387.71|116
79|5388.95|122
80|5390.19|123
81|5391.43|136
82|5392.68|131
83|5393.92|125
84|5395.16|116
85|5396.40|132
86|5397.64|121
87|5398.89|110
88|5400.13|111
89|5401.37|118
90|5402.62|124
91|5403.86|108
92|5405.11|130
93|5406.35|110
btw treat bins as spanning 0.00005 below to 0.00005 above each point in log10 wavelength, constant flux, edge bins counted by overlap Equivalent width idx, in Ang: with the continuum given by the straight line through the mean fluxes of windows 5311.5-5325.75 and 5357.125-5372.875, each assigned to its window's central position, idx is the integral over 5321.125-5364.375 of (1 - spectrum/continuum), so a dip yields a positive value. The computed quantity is 1.5 Ang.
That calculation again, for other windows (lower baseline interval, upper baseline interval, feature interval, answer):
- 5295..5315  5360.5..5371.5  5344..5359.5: -0.7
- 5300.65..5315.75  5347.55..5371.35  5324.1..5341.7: 1.8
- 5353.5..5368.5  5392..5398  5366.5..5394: 1.2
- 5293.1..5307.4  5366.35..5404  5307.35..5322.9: -1.3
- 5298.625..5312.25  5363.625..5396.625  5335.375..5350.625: 0.2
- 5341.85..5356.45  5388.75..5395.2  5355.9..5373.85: -0.3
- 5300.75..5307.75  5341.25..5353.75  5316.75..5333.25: 1.3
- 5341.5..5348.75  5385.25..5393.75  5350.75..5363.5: -0.8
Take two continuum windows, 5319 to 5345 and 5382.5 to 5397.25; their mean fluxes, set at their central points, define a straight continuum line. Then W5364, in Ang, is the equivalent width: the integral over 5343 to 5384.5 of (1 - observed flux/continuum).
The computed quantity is -1.5 Ang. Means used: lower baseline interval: 119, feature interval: 126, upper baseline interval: 124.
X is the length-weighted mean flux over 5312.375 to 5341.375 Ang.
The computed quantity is 122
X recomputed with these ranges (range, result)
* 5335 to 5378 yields 125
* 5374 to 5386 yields 126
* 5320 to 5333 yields 114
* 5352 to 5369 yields 130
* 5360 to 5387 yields 123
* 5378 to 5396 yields 123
